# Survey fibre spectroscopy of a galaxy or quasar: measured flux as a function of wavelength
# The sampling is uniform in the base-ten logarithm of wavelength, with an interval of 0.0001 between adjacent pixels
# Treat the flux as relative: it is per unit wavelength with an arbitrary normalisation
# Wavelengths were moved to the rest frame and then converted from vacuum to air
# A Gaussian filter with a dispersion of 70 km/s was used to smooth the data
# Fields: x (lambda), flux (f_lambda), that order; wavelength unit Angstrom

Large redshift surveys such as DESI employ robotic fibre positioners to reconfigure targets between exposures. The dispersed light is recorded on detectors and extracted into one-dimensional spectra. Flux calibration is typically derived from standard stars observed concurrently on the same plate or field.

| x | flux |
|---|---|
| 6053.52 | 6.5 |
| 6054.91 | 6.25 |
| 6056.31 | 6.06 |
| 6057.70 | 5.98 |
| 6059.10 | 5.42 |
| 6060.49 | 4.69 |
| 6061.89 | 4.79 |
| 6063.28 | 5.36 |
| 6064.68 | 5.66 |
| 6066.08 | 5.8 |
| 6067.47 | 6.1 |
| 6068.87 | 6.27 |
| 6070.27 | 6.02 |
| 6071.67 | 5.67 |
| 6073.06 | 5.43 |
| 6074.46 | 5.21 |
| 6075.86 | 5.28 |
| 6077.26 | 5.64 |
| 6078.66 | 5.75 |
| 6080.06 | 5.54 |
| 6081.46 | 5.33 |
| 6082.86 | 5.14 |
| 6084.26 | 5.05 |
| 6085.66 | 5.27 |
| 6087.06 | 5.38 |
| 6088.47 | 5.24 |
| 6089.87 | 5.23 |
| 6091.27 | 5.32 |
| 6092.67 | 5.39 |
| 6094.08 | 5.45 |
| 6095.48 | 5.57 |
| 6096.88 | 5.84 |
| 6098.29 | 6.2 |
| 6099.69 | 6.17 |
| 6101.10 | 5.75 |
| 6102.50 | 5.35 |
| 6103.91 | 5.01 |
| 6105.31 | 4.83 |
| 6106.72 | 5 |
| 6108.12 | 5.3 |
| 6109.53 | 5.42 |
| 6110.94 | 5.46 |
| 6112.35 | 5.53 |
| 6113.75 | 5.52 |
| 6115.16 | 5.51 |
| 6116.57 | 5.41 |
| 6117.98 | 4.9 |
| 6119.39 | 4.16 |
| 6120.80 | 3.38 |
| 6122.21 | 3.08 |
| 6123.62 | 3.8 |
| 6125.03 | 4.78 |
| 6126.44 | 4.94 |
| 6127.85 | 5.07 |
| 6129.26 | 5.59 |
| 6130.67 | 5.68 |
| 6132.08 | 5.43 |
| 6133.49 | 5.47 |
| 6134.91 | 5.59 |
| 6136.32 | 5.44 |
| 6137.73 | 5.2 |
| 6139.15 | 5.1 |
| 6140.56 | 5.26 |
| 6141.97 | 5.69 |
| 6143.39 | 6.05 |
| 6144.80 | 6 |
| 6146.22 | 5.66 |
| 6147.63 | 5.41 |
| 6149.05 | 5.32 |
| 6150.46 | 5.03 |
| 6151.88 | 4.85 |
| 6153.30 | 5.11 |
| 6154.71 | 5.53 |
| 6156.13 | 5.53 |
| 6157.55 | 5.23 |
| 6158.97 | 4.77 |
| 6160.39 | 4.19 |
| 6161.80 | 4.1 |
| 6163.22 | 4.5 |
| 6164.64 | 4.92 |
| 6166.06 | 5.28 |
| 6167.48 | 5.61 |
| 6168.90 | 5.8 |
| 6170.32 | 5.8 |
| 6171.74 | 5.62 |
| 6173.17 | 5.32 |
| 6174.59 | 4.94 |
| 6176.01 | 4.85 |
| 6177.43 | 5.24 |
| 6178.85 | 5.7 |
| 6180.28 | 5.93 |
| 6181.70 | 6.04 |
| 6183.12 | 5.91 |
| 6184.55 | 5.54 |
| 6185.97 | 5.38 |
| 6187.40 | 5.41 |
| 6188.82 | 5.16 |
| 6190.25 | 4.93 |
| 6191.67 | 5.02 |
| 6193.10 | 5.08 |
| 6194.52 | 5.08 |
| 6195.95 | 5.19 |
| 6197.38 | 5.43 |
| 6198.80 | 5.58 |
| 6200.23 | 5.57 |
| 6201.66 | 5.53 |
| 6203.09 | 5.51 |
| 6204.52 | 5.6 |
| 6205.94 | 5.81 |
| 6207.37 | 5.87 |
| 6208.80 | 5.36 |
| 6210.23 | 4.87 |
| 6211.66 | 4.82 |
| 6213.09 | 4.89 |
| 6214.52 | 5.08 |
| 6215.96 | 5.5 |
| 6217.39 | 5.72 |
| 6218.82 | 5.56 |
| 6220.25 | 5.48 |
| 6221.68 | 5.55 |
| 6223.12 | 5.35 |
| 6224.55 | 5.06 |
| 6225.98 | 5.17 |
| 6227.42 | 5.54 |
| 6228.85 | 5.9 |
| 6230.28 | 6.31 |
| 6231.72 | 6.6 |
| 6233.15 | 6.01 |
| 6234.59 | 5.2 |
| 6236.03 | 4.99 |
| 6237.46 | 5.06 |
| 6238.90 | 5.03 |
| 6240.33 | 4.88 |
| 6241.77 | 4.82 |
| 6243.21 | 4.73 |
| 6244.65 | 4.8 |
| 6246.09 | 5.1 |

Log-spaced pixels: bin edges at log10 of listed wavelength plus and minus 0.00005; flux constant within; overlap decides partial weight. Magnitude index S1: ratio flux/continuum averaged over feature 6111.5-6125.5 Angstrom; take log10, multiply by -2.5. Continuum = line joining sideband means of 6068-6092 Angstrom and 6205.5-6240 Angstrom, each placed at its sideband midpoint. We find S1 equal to 0.18 mag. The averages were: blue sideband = 5.46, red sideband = 5.44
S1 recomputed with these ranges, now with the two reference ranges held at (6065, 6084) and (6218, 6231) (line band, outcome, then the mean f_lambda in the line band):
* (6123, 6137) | 0.08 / 5.19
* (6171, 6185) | 0.01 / 5.51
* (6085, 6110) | 0.03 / 5.43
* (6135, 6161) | 0.05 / 5.31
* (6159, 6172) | 0.11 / 5.06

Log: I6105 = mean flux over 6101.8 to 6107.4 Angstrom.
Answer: 5.05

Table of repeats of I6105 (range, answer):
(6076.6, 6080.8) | 5.64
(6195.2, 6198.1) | 5.31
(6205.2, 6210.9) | 5.49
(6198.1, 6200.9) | 5.57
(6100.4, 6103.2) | 5.56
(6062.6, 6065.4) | 5.5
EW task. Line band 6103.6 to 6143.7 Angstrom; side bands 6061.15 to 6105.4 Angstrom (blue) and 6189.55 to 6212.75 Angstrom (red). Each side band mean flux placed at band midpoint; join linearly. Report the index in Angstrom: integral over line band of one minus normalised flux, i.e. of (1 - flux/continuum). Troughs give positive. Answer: 2.7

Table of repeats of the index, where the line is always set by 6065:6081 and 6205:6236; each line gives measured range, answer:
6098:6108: 0.39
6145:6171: 1.95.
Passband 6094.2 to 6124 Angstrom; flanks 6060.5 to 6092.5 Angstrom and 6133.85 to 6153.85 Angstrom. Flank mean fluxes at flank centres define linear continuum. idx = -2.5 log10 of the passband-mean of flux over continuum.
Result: 0.06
